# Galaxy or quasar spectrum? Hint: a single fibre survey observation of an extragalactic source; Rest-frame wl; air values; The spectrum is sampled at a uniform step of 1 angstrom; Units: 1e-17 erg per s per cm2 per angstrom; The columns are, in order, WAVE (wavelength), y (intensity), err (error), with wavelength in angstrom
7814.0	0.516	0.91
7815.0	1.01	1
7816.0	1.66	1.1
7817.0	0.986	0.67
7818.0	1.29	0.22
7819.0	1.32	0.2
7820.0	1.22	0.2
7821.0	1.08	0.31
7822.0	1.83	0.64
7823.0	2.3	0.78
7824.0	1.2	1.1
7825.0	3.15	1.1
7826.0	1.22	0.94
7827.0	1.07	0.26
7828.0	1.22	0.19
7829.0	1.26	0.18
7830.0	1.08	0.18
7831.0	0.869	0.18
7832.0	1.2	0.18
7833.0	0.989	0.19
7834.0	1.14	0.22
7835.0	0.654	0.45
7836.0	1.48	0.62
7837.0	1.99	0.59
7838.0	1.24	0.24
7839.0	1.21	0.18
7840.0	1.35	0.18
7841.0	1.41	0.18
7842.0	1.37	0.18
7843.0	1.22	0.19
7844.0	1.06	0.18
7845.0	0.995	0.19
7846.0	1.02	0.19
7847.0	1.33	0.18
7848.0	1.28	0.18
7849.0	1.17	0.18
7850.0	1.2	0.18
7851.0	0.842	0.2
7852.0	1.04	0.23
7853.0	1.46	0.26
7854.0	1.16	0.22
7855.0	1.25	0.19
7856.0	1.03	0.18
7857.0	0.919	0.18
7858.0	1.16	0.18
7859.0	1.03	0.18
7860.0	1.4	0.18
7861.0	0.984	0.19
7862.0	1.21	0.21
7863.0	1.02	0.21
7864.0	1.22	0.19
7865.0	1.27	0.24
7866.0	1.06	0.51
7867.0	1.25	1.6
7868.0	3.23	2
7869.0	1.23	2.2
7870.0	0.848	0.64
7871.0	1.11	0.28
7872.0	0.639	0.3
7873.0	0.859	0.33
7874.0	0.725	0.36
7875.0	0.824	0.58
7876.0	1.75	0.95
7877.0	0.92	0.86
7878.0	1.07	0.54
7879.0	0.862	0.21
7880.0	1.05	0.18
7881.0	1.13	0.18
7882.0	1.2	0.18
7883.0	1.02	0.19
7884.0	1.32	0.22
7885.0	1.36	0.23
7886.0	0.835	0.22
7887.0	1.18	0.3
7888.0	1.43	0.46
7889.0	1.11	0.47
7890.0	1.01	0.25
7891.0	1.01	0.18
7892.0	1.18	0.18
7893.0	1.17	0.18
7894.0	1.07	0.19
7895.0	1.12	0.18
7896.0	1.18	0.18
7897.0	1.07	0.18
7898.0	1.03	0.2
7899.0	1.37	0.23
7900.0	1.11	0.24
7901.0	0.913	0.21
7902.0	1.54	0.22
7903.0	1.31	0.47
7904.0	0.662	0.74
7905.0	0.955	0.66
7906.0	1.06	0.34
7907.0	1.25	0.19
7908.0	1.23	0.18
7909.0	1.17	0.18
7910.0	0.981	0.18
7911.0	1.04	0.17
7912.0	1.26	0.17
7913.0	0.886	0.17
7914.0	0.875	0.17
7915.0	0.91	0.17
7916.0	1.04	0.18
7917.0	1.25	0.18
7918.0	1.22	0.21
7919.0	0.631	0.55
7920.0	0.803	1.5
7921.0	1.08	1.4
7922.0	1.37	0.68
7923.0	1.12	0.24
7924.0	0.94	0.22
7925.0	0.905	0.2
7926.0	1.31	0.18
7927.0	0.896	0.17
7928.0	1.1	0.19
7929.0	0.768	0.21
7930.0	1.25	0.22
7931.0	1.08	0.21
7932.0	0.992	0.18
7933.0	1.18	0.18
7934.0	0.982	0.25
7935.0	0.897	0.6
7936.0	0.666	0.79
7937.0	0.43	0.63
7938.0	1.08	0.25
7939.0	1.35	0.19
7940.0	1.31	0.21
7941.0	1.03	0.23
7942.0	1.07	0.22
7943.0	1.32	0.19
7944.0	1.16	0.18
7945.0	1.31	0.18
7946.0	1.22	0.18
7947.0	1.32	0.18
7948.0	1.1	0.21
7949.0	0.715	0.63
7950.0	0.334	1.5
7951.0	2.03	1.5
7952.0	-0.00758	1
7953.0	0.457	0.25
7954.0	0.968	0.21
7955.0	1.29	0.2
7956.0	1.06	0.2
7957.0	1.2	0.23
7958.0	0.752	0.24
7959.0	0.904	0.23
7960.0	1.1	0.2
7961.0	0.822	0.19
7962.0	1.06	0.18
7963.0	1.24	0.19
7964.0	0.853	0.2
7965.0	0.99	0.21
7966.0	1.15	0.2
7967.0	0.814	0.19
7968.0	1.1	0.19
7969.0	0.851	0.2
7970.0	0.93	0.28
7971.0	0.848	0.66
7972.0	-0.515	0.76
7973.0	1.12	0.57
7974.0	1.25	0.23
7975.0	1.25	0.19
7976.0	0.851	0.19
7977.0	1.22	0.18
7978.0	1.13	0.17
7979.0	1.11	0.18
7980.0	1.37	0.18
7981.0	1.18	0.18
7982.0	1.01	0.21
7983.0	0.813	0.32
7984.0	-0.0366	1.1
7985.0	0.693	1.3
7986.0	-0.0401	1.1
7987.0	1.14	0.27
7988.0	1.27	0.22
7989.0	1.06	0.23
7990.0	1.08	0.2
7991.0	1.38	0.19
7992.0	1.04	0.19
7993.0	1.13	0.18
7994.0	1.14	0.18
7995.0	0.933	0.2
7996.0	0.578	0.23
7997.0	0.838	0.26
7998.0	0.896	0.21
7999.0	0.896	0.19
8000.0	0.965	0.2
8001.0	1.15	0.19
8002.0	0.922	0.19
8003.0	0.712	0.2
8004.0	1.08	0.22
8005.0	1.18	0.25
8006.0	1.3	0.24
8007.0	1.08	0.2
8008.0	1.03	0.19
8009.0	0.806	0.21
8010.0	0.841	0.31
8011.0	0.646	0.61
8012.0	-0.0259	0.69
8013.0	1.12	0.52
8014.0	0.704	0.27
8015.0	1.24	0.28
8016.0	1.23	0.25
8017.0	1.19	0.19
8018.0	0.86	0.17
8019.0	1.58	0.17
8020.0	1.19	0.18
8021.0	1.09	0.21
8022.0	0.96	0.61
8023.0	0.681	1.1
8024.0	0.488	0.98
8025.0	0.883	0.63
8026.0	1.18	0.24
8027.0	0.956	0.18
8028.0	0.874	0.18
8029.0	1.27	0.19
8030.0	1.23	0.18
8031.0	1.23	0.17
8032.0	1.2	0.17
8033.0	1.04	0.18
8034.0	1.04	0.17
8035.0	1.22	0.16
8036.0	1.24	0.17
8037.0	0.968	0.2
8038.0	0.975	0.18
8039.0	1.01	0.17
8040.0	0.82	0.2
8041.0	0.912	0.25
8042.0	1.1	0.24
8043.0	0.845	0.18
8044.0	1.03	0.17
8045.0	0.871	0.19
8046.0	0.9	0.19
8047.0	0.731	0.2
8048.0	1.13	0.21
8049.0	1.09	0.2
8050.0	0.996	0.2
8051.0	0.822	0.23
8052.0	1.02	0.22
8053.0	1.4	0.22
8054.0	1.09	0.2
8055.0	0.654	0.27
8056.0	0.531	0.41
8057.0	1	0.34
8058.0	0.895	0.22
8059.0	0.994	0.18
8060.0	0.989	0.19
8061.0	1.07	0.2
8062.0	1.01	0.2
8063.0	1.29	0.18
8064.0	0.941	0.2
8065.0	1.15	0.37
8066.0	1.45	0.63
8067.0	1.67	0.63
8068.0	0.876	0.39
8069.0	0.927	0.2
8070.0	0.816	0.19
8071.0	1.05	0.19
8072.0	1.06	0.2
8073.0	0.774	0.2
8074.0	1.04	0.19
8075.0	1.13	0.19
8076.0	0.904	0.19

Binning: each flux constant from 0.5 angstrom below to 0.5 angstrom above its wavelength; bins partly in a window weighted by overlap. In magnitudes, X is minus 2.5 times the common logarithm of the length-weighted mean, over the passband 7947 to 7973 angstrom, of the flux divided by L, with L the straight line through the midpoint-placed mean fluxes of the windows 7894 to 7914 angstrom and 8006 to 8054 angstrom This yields 0.182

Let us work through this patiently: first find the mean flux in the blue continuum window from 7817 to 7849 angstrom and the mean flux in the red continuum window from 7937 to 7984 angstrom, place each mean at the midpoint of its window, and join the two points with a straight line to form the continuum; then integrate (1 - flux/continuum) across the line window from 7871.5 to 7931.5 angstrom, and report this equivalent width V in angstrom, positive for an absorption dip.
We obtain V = 3.6 angstrom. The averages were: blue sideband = 1.32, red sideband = 0.994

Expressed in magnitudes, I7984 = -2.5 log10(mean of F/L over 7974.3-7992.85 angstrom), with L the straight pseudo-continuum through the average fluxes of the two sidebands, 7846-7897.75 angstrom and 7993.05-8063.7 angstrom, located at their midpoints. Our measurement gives 0.06 mag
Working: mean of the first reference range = 1.15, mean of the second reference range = 0.984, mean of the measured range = 0.979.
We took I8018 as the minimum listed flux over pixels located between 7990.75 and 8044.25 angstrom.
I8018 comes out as -0.0259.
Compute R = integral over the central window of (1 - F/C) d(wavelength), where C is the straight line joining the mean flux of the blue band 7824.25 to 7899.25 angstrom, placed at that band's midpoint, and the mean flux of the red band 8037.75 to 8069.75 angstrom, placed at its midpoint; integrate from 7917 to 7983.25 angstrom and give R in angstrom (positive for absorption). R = 6.0 angstrom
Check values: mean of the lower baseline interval 1.19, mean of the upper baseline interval 1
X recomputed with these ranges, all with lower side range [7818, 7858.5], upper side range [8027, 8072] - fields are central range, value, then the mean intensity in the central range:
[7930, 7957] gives 0.132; 1.02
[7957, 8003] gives 0.182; 0.939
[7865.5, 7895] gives 0.067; 1.15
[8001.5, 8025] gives 0.131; 0.951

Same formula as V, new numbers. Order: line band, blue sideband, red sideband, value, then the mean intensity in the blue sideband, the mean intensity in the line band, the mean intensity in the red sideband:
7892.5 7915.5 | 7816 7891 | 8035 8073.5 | 1.47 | 1.22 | 1.09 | 1.01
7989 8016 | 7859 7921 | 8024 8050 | 2.26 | 1.12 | 0.956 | 1.02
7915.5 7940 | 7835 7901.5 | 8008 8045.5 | 1.82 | 1.17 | 1.02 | 0.987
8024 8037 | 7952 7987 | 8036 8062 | -1.90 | 0.896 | 1.08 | 0.96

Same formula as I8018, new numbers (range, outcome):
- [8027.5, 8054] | 0.731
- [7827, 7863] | 0.654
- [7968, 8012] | -0.515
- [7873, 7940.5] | 0.43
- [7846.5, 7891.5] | 0.639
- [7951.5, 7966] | -0.00758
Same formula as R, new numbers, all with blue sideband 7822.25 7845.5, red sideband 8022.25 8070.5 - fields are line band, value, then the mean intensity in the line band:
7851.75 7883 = 3.2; 1.16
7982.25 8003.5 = 4.0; 0.885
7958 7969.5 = 1.6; 0.979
